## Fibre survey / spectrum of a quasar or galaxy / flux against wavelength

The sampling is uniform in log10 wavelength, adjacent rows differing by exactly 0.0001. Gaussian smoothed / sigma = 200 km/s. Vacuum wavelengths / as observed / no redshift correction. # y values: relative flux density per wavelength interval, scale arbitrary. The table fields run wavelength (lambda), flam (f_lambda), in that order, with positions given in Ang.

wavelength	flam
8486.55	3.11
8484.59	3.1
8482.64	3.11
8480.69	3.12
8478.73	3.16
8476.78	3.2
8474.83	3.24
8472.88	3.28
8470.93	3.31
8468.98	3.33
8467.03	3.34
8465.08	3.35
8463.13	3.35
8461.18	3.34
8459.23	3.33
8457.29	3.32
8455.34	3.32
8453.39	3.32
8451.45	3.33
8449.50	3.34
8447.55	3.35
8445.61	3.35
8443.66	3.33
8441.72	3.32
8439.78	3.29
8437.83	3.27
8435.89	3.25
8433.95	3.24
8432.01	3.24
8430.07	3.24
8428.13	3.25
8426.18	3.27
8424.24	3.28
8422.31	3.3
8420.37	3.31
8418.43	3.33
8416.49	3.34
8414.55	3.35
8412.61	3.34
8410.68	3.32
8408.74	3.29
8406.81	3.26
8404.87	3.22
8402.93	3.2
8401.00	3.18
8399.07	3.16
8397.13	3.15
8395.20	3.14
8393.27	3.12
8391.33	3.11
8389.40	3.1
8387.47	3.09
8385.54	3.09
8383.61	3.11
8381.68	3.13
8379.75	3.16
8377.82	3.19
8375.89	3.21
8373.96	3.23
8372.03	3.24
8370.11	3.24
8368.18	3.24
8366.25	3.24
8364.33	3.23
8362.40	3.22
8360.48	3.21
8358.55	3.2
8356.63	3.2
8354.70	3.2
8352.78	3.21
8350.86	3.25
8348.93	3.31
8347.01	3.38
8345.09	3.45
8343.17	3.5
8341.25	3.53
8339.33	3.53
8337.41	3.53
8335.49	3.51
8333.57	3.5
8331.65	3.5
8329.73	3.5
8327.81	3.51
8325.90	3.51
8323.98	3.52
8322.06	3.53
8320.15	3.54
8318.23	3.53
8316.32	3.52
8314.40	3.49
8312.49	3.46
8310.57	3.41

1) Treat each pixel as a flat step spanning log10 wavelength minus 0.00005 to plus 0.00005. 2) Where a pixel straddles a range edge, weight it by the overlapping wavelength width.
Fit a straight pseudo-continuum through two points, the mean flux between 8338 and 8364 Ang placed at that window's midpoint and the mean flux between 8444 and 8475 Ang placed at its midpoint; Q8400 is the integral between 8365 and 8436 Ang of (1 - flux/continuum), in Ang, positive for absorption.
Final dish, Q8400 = 2.2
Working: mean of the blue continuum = 3.32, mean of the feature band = 3.22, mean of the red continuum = 3.33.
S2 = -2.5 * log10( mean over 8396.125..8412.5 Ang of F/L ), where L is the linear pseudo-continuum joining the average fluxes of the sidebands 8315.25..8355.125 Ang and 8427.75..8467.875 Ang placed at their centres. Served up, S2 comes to 0.05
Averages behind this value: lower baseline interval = 3.46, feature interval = 3.23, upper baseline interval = 3.31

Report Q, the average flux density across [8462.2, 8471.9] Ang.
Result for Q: 3.34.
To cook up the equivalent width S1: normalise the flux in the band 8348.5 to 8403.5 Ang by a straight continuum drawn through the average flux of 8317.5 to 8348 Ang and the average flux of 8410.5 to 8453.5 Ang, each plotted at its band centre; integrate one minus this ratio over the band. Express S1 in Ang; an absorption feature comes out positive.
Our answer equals 3.7 Ang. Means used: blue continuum 3.5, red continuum 3.3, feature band 3.18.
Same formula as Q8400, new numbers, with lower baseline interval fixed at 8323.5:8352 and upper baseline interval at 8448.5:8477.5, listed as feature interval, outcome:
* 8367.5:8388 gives 1.45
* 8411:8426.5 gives 0.23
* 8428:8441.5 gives 0.36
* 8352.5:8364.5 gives 0.81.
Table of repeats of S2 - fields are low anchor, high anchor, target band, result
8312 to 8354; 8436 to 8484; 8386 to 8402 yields 0.08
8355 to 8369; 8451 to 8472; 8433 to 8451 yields 0.00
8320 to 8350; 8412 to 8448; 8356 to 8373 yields 0.07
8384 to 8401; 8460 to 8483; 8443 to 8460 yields -0.03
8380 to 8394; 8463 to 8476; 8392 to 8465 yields -0.02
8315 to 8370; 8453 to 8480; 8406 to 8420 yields 0.01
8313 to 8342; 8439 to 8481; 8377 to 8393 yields 0.10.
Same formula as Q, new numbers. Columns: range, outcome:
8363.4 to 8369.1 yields 3.24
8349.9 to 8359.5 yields 3.21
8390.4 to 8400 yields 3.13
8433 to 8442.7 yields 3.28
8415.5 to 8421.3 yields 3.32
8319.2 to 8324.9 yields 3.53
